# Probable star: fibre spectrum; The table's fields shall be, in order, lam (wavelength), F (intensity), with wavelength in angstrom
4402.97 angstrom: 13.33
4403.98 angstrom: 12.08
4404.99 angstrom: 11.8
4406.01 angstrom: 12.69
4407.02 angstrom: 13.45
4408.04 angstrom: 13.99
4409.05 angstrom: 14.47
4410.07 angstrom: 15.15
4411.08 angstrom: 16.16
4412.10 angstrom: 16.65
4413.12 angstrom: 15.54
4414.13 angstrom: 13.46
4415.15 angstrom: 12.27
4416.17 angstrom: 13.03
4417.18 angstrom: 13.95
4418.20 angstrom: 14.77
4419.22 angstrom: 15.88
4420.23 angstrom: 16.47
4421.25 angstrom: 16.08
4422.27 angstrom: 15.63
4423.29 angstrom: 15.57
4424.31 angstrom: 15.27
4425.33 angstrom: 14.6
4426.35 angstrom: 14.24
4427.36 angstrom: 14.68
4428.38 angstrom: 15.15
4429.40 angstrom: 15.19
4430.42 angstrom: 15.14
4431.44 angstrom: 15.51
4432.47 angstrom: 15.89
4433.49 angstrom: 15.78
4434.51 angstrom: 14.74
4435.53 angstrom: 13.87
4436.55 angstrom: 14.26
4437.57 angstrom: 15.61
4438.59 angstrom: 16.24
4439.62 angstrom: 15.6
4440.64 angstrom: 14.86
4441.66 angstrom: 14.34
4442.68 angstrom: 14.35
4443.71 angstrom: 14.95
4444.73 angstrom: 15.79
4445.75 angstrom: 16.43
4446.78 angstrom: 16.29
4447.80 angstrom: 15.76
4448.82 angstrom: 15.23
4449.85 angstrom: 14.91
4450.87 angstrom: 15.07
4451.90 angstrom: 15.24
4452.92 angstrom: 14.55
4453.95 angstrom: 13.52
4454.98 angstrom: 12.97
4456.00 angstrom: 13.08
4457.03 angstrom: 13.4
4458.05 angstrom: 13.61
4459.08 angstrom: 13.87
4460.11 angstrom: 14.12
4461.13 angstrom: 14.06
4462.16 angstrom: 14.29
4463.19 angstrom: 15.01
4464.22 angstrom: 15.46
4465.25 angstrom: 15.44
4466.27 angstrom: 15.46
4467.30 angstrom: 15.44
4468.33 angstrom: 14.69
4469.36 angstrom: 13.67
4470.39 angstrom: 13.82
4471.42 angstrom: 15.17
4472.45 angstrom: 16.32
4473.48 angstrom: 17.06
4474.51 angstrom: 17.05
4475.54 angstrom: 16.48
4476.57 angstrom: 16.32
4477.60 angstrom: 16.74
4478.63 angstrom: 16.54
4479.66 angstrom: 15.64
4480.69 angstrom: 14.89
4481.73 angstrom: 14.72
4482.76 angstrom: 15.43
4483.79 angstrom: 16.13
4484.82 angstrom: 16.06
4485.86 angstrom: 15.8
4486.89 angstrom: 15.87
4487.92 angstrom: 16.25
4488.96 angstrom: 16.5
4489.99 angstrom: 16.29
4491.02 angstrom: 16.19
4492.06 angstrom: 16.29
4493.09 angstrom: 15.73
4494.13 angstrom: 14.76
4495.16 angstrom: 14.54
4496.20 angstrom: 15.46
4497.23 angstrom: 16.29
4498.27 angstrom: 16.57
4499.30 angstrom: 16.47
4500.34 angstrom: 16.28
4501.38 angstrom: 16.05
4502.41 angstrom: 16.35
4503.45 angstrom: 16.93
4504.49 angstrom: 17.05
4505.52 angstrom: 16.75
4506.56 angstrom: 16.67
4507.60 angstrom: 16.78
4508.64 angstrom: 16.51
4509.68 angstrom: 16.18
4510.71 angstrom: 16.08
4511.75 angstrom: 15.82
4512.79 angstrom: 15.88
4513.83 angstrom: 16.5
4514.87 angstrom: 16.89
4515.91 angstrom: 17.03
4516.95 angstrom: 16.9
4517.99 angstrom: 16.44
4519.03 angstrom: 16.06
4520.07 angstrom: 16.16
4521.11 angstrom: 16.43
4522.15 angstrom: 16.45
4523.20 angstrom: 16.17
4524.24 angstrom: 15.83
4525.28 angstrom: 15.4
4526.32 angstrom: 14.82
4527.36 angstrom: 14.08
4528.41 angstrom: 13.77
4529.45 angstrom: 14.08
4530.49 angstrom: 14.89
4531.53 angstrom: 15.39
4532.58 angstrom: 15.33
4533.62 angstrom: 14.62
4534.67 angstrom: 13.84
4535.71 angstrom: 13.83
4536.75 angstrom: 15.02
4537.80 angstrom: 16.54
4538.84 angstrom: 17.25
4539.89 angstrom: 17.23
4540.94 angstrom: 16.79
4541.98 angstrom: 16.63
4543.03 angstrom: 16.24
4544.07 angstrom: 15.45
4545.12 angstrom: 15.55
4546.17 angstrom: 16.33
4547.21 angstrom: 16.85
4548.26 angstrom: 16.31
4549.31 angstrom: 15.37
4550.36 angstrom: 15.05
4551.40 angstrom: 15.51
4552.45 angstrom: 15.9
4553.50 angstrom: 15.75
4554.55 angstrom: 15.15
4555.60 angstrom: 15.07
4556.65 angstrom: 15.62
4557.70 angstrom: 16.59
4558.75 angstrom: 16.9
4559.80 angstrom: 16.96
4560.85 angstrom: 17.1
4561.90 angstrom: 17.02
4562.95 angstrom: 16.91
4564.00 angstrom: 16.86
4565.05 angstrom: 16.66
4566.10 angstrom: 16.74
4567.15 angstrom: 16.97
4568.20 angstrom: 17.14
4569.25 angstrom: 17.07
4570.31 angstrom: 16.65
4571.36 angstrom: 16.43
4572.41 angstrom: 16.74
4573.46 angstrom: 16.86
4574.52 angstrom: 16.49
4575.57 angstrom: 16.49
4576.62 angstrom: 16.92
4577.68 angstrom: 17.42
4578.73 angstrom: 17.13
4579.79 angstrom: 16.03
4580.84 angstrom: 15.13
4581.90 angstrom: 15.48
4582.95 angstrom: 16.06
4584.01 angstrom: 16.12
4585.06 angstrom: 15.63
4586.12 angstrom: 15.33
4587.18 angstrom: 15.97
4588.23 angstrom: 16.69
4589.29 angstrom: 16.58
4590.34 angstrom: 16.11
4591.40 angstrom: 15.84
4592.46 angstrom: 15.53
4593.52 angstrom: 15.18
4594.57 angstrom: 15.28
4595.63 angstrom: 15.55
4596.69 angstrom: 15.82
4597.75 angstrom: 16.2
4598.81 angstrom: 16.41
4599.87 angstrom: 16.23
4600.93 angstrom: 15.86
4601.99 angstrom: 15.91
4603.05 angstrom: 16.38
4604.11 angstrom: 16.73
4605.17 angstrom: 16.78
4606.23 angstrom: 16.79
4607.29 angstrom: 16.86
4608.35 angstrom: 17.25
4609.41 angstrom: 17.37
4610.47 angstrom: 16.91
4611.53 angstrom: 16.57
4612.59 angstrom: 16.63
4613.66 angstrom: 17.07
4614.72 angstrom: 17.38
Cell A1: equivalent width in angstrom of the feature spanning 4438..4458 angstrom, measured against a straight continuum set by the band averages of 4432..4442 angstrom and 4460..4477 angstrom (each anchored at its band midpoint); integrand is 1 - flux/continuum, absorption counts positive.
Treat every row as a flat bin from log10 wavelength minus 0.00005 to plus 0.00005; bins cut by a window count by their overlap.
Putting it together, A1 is 0.5 angstrom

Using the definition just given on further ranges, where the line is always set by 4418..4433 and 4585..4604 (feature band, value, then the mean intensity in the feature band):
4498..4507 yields -0.5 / 16.6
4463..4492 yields -0.4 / 15.7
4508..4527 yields -0.6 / 16.2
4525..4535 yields 0.7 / 14.6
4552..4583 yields -1.3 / 16.5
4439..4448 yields 0.0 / 15.4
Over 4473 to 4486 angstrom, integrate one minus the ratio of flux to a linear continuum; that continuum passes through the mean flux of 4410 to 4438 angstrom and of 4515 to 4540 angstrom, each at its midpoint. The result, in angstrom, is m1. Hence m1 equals -0.6 angstrom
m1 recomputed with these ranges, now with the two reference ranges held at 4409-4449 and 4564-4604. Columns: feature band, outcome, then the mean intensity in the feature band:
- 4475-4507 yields -1.0 angstrom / 16.1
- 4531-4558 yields 0.4 angstrom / 15.7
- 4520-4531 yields 0.4 angstrom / 15.2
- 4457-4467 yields 0.5 angstrom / 14.6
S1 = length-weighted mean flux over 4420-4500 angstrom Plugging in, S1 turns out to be 15.3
